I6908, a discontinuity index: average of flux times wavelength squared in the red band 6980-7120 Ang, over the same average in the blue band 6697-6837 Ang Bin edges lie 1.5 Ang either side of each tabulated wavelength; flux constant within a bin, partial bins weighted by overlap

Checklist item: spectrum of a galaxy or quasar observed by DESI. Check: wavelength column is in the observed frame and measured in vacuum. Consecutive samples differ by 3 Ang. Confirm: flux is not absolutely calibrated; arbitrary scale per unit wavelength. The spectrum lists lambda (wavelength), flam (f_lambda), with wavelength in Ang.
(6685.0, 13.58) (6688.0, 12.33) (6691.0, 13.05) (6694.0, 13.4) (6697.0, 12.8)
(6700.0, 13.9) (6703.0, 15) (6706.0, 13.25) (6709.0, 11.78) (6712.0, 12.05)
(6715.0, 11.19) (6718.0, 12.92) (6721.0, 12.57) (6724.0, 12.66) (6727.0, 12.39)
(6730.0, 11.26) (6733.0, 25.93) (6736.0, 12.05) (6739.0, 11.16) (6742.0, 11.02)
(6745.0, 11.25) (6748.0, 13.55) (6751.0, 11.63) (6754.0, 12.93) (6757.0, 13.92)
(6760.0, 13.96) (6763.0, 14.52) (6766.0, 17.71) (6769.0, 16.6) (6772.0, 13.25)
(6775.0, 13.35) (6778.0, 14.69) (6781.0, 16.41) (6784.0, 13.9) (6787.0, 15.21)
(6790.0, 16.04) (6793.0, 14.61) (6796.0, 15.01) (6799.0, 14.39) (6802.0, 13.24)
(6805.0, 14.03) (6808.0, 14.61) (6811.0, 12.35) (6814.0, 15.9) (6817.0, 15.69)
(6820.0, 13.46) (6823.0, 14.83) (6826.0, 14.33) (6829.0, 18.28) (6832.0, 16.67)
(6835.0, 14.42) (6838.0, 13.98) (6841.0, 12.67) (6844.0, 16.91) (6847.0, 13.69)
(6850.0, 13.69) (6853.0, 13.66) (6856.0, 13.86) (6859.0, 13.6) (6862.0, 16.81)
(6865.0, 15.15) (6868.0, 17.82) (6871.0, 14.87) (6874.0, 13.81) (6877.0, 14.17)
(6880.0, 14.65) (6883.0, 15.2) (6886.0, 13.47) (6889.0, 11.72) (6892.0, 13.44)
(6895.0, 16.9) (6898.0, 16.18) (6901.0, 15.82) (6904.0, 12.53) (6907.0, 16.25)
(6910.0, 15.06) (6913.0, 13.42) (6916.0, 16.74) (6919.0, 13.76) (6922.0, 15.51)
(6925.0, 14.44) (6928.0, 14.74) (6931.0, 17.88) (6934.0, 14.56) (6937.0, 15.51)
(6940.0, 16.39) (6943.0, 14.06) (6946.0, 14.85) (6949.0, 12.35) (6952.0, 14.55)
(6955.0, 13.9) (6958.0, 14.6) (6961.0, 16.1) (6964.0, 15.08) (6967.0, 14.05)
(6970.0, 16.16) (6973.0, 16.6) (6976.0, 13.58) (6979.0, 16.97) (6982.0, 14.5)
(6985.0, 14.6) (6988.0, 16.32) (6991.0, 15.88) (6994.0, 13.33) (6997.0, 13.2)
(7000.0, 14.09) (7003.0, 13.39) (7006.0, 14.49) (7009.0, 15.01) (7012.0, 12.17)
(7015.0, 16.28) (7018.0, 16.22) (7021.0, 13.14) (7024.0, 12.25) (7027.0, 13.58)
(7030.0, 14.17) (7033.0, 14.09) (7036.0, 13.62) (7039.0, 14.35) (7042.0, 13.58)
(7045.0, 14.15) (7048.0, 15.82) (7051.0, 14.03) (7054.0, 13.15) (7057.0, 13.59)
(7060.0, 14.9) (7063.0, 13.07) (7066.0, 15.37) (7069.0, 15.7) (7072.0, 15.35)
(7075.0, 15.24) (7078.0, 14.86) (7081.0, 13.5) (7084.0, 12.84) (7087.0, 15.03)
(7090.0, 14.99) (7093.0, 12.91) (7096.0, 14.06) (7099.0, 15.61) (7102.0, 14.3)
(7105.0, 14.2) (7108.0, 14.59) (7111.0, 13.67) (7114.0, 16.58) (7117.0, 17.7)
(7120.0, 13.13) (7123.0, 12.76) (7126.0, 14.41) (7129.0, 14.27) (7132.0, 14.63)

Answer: 1.1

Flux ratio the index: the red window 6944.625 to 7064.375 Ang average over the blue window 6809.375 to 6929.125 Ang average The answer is 1.0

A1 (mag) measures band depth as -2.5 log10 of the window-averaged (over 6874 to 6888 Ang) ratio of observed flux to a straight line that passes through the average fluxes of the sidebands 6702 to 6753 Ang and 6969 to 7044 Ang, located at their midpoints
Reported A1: -0.03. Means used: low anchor 13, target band 14.2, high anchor 14.4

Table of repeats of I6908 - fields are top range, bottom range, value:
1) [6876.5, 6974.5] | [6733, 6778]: 1.13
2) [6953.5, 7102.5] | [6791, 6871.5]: 1.04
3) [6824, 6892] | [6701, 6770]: 1.13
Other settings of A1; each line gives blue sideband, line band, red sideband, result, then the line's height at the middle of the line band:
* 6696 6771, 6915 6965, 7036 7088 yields -0.070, 14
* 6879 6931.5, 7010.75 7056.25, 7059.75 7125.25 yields 0.045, 14.6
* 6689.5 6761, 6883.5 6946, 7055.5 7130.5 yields -0.081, 13.8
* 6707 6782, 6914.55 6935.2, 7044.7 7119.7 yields -0.092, 14.1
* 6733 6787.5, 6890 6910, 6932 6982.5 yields -0.029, 14.7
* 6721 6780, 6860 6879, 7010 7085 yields -0.101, 14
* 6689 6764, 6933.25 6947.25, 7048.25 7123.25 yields -0.085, 14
